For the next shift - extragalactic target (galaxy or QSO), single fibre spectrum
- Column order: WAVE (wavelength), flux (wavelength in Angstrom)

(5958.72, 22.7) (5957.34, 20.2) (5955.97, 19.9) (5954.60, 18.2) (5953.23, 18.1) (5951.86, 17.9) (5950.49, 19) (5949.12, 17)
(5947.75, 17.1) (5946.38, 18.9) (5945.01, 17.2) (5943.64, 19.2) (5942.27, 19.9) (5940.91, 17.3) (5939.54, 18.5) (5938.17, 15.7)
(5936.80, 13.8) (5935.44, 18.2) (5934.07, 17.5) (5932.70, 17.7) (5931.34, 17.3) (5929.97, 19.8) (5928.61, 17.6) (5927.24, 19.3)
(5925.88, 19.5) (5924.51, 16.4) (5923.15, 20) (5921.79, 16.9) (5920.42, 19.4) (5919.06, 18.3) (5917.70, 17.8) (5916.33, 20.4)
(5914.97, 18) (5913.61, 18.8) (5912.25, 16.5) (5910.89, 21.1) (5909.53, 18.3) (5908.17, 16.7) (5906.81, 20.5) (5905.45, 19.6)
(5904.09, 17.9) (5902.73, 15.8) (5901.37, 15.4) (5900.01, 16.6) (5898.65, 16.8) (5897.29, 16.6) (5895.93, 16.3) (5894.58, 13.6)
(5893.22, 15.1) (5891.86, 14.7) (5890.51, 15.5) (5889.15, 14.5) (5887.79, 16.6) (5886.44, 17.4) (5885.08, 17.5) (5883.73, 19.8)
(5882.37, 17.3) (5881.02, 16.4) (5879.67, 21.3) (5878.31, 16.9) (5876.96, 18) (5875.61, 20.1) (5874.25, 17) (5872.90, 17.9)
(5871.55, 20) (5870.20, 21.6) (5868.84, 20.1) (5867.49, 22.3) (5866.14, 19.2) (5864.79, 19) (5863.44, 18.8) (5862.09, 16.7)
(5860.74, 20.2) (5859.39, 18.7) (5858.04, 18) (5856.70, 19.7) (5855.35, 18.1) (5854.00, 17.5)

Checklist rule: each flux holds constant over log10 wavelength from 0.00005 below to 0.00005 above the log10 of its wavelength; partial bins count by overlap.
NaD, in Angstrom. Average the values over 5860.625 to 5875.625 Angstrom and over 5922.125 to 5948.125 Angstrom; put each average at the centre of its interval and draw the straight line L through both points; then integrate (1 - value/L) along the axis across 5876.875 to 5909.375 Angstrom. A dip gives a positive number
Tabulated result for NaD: 3.2 Angstrom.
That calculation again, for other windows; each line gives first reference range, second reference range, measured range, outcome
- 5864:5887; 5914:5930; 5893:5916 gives 1.7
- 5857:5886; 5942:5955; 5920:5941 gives 0.6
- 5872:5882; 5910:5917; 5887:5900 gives 2.1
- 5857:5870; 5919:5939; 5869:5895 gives 1.9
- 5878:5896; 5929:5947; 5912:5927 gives -0.9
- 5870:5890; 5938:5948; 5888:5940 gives 1.9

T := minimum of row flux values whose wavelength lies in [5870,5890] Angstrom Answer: 14.5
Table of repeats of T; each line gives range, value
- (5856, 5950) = 13.6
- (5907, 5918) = 16.5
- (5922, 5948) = 13.8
